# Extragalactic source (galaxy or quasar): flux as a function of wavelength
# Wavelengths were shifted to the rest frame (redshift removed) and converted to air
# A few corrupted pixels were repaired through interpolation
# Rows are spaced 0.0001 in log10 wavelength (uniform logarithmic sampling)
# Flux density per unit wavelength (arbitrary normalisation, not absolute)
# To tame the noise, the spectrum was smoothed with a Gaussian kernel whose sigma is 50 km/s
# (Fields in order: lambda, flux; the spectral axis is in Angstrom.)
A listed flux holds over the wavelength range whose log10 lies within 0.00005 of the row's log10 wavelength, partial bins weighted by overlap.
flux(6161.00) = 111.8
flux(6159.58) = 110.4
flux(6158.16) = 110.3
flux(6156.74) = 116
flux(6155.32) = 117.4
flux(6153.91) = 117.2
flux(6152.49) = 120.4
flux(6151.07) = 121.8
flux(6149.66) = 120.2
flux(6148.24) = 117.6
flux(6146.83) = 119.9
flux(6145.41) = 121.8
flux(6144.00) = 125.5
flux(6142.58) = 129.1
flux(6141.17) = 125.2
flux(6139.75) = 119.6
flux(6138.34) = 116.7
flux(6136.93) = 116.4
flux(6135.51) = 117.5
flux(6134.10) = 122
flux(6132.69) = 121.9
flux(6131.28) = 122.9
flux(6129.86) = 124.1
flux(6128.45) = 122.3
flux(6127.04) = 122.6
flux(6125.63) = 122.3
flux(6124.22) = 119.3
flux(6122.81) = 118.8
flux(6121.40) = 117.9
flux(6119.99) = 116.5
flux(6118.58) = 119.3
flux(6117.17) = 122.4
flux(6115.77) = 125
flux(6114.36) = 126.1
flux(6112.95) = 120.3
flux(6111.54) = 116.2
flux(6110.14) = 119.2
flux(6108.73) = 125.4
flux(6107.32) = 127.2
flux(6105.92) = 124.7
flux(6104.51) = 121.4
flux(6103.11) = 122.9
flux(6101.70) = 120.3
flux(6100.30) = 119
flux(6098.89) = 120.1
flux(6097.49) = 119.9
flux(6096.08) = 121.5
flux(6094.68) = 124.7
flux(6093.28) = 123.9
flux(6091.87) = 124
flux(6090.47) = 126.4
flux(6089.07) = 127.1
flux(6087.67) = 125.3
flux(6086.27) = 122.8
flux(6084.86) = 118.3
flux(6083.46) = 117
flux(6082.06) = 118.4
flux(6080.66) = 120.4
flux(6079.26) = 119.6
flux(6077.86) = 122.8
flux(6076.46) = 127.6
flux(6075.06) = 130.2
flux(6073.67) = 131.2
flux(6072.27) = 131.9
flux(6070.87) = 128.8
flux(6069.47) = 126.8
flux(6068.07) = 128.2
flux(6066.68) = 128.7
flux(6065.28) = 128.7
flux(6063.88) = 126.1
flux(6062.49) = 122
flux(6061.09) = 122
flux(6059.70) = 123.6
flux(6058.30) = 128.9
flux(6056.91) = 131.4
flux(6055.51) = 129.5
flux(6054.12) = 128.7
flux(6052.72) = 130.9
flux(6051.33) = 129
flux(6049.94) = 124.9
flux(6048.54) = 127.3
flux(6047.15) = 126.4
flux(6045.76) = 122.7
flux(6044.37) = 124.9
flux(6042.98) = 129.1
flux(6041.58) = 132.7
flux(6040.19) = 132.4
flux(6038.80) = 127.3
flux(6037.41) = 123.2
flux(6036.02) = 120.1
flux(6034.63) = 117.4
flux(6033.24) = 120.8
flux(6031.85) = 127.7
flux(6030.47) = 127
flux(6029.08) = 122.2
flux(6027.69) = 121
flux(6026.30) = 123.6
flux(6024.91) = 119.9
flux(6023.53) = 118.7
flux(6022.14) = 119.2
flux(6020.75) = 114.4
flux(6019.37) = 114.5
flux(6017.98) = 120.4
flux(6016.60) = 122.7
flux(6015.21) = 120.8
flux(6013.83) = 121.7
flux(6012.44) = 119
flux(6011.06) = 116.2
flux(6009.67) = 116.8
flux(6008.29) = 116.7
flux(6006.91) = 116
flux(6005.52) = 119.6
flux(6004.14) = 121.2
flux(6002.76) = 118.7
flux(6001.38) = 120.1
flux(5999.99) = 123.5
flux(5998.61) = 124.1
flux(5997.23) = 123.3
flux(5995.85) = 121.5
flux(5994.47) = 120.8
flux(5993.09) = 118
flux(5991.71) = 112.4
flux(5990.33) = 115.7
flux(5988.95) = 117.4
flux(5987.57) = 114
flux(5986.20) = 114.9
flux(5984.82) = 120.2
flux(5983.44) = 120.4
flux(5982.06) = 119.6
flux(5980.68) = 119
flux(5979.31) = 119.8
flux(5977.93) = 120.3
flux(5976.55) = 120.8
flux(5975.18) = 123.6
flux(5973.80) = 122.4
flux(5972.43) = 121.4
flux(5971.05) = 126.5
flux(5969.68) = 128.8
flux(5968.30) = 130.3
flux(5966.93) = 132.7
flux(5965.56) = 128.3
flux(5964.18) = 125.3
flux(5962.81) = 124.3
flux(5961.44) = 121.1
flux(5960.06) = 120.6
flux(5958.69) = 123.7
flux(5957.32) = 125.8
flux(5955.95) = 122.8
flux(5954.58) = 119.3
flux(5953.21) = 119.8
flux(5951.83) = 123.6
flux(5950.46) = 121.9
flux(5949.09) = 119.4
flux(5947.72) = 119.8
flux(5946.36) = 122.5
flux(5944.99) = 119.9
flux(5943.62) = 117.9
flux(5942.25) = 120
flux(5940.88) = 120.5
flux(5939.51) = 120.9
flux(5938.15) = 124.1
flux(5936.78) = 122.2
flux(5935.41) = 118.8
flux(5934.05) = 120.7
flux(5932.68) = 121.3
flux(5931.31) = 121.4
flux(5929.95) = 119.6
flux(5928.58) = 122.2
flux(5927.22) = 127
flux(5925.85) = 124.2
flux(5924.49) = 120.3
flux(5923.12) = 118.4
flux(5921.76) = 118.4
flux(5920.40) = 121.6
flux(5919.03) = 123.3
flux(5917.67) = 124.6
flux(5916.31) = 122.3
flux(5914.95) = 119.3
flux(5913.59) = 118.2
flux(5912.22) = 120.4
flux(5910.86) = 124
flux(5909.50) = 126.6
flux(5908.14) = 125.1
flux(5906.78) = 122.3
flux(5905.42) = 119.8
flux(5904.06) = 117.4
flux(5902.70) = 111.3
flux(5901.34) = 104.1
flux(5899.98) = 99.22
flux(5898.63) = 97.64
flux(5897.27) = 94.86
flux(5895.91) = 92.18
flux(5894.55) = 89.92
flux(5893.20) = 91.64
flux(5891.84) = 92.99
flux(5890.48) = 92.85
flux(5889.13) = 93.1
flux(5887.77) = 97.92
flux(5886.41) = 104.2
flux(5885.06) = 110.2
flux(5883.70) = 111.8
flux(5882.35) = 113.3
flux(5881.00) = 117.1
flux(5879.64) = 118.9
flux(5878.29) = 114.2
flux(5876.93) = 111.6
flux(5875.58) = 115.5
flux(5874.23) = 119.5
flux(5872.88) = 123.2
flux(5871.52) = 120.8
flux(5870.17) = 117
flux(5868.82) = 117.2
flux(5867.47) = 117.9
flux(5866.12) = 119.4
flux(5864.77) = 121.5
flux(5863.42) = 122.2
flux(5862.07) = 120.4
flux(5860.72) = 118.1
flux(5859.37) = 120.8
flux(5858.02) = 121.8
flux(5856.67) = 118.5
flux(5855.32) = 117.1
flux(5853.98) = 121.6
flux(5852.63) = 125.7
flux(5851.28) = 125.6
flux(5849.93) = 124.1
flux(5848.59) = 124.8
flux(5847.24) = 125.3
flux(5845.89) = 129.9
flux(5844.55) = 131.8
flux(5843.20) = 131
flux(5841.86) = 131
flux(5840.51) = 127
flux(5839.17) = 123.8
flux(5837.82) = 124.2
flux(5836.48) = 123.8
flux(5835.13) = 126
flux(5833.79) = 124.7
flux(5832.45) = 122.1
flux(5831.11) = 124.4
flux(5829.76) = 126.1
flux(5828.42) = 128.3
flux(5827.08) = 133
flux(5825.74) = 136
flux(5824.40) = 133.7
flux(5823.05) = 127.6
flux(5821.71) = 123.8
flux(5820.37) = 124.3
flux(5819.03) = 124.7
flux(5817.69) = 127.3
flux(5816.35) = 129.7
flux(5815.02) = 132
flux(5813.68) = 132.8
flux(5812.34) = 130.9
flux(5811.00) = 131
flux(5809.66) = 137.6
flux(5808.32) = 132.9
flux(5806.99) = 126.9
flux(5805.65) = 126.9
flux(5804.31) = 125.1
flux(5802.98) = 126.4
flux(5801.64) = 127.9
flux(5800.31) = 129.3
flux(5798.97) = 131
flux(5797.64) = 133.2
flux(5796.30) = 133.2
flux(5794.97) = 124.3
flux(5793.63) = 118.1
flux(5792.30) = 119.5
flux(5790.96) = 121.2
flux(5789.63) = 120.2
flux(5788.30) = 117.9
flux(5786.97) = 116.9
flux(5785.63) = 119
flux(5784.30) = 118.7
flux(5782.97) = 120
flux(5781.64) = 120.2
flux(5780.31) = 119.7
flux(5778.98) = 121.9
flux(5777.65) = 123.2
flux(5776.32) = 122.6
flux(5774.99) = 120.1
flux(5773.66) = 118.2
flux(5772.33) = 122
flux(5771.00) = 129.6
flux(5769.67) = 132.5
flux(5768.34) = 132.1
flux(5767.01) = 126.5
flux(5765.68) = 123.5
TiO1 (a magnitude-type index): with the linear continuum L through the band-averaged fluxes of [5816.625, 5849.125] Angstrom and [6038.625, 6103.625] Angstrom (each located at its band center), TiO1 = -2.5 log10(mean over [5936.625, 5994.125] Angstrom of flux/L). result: 0.04 mag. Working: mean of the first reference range 127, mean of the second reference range 125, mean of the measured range 121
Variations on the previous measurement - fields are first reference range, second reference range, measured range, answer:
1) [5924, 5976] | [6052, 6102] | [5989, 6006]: 0.03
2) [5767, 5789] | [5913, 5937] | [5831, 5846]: -0.04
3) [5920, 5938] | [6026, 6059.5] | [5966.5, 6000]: 0.02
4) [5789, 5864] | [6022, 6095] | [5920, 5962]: 0.04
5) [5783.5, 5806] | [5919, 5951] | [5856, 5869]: 0.02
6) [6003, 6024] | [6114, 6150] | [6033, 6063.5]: -0.06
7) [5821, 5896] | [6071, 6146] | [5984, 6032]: 0.01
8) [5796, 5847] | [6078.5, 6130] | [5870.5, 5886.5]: 0.11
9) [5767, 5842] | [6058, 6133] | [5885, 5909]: 0.21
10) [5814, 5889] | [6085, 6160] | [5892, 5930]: 0.07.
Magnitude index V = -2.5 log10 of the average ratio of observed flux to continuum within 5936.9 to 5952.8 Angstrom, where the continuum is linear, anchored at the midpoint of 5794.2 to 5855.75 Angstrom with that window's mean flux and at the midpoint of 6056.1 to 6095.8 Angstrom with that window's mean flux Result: 0.05 mag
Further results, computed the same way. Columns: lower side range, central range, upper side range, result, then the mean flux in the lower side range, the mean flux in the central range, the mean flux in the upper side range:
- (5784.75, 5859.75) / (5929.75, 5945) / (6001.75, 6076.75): 0.04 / 126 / 121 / 124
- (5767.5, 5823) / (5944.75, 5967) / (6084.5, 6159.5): 0.01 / 126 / 123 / 121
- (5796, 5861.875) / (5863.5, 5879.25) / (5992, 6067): 0.07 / 127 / 118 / 123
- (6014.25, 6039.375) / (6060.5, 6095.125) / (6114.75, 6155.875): -0.03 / 121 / 125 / 121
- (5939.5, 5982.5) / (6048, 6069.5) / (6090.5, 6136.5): -0.05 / 123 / 127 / 122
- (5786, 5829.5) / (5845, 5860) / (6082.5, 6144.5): 0.03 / 128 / 123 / 122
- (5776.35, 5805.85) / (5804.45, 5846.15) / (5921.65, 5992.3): -0.05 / 123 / 128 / 122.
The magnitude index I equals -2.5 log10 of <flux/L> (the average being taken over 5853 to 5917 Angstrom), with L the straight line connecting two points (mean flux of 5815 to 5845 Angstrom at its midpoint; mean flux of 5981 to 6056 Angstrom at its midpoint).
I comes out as 0.117 mag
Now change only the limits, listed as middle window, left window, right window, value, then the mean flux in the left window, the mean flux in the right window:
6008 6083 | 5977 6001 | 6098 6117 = -0.032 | 119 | 122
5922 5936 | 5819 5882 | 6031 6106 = 0.023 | 123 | 125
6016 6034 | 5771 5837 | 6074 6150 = 0.018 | 126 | 122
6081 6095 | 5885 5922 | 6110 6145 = -0.031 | 110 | 121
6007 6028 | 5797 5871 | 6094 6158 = 0.036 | 126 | 121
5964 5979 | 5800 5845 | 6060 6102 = 0.005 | 128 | 124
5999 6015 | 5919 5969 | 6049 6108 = 0.039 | 122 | 125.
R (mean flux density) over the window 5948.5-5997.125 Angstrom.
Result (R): 122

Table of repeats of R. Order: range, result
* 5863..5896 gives 110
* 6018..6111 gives 124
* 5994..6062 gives 123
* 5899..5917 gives 117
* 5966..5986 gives 123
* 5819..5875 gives 124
